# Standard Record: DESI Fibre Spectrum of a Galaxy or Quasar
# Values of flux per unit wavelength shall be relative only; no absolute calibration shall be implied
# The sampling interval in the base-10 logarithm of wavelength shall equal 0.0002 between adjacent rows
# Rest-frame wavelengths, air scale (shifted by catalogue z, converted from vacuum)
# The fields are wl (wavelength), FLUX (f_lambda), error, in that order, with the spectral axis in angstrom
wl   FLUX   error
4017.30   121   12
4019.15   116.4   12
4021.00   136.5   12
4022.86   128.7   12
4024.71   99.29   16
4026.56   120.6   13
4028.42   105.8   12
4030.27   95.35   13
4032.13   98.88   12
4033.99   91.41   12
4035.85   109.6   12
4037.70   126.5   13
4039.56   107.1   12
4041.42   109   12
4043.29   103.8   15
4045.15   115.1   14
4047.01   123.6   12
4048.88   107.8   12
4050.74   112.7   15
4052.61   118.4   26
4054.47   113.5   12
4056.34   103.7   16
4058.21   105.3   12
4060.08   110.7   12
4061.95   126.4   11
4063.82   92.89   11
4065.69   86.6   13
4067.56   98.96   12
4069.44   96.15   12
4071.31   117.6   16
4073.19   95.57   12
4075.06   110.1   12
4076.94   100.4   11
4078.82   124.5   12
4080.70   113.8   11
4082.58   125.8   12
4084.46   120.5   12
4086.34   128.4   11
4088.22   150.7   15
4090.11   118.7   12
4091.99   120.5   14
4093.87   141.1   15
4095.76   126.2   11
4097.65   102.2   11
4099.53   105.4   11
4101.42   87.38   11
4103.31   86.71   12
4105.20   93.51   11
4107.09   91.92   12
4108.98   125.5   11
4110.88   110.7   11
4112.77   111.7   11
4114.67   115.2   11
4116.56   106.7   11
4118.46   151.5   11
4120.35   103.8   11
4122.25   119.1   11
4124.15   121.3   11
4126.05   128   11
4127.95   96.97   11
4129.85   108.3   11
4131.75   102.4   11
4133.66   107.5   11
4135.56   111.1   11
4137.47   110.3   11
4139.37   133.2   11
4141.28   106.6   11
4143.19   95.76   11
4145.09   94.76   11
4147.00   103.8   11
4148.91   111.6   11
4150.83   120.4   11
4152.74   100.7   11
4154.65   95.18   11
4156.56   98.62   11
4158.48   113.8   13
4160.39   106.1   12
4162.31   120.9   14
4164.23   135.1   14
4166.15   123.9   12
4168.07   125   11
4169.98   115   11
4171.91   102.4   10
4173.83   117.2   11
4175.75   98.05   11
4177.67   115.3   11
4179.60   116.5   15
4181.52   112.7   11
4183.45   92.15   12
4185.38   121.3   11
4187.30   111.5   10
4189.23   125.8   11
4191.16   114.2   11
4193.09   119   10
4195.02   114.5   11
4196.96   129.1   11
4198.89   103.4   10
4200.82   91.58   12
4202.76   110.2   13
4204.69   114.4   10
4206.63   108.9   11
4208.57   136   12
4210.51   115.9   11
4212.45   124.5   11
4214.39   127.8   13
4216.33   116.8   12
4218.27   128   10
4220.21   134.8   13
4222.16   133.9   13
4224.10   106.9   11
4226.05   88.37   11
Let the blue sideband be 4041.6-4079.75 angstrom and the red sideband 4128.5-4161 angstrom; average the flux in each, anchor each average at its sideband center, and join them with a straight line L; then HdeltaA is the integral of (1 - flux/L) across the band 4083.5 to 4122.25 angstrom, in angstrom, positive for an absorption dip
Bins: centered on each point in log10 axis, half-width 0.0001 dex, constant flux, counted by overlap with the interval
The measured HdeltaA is -2.7 angstrom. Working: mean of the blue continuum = 108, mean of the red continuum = 107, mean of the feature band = 115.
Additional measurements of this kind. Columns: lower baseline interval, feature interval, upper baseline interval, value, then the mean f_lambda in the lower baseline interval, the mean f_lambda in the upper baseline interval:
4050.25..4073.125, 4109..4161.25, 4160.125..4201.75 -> 0.2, 106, 114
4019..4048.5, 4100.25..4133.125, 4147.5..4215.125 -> 1.0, 112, 114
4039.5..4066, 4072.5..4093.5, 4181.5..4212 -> -1.8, 110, 114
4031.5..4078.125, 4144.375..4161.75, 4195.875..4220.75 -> 1.3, 107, 118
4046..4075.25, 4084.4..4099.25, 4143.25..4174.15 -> -2.3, 107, 111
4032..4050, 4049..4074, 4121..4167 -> 0.9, 110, 111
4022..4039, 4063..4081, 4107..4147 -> 1.1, 108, 112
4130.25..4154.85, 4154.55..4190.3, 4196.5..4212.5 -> -0.9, 108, 114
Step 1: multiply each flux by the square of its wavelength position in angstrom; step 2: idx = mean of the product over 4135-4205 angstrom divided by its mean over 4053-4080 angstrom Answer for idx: 1.11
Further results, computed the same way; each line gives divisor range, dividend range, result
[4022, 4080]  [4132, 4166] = 1.07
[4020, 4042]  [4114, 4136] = 1.08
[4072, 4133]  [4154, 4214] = 1.04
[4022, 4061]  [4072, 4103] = 1.08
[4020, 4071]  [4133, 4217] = 1.10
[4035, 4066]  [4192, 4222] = 1.16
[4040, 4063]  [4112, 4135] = 1.05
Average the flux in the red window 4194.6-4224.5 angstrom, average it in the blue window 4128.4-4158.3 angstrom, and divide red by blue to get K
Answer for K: 1.1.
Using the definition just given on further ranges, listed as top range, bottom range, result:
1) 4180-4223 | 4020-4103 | 1.05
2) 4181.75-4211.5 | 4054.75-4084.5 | 1.06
